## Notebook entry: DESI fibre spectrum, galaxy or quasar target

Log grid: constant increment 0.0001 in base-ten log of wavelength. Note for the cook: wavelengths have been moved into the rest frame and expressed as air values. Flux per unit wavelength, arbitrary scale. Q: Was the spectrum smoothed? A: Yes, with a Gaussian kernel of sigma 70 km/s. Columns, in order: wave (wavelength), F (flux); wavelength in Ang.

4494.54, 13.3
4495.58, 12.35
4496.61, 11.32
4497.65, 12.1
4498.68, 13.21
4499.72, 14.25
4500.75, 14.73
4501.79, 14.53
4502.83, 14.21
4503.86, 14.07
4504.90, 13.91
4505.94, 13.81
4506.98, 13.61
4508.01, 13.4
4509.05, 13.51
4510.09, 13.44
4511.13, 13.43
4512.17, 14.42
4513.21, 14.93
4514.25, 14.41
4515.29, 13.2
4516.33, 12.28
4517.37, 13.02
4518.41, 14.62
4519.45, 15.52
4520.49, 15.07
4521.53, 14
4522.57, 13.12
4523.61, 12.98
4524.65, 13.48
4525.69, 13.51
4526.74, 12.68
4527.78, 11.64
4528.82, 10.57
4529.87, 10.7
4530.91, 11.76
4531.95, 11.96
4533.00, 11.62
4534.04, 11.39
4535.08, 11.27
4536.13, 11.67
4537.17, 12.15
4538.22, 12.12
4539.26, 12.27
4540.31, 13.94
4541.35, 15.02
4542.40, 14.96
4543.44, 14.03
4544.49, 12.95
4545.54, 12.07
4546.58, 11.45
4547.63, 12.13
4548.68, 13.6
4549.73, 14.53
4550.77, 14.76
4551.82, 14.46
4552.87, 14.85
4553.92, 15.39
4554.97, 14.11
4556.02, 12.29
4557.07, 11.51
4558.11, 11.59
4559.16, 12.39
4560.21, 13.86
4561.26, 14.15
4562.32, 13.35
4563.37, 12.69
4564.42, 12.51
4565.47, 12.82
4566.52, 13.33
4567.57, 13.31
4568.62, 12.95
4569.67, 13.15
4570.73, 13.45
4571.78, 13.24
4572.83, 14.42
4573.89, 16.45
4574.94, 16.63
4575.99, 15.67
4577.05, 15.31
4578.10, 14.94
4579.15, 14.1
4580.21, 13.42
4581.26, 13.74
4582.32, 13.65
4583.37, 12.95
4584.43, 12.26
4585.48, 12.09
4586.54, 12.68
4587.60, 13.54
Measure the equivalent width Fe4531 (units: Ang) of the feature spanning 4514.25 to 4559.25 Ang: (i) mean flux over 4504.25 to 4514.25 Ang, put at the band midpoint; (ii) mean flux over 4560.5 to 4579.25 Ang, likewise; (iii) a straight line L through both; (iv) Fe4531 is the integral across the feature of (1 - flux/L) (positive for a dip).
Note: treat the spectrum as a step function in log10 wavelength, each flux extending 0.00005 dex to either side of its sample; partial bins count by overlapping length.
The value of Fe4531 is 3.0 Ang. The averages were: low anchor 13.9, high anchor 14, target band 13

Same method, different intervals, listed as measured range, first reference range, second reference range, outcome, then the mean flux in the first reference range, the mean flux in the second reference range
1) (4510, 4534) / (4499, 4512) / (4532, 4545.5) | 0.4 Ang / 13.9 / 12.7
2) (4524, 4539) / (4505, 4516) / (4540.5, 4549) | 1.8 Ang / 13.8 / 13.3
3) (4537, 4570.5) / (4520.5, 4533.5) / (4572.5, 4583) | 1.0 Ang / 12.4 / 14.8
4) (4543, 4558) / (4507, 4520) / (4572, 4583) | 1.0 Ang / 13.8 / 14.8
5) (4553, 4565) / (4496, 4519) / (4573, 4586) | 0.8 Ang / 13.7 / 14.3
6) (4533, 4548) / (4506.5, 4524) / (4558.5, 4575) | 1.2 Ang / 13.8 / 13.6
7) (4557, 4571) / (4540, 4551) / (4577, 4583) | 0.9 Ang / 13.6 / 14.1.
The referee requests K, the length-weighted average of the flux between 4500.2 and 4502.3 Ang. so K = 14.6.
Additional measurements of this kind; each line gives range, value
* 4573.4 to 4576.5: 16.3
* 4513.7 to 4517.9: 13.2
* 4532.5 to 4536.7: 11.5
